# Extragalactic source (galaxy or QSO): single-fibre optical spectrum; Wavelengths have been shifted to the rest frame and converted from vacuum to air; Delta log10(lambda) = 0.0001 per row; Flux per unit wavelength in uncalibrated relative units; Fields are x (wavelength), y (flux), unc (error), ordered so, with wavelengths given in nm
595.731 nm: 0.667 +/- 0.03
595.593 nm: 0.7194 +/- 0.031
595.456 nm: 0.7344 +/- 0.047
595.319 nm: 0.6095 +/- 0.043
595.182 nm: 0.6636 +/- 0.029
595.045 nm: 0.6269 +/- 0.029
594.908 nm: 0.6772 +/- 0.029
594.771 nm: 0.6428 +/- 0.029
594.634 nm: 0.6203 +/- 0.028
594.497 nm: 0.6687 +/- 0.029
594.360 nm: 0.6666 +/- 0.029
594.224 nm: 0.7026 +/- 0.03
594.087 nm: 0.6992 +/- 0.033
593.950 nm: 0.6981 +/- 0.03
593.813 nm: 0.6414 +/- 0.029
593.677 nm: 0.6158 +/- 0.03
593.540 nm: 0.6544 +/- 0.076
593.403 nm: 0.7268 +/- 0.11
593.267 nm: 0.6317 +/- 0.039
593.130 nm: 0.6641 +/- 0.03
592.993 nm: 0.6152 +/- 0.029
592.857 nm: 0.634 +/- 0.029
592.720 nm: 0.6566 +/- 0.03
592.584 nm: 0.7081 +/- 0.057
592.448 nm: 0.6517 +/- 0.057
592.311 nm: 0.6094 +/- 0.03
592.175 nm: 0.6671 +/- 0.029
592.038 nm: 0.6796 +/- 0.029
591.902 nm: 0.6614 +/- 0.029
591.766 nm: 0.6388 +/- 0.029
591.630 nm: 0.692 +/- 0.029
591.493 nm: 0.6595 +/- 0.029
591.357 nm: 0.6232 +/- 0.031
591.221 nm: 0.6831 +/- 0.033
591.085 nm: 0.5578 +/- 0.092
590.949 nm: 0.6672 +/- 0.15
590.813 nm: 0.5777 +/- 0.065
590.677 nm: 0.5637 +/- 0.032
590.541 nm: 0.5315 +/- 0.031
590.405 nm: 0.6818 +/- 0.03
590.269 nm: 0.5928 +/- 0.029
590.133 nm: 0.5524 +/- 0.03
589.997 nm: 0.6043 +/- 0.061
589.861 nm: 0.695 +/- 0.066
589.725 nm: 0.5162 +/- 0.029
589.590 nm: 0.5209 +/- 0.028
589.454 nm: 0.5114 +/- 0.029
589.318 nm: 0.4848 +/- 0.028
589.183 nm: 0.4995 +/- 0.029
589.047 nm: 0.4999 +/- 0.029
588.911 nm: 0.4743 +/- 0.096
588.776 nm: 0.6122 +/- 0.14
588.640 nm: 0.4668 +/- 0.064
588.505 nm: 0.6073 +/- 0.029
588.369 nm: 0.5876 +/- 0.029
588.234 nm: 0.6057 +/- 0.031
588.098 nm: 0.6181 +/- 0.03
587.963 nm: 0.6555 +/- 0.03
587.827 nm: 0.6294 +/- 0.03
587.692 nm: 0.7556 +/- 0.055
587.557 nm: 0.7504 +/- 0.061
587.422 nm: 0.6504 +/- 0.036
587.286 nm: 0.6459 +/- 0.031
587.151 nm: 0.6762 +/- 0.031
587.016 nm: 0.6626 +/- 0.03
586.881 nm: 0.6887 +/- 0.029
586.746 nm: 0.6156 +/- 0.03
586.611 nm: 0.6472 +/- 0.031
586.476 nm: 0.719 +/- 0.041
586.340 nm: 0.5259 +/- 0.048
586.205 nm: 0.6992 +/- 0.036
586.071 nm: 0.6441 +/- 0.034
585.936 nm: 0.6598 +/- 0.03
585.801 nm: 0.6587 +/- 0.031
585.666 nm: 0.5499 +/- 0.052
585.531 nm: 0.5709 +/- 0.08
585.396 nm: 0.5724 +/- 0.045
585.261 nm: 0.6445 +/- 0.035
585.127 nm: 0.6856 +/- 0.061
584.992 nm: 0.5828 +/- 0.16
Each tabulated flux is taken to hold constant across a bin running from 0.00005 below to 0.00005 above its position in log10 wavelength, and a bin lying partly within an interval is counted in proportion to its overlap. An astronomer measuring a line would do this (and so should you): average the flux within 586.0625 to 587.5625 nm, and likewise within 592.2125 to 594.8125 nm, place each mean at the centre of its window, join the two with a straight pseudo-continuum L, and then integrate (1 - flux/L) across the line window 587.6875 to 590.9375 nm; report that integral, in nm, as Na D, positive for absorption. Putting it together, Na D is 0.410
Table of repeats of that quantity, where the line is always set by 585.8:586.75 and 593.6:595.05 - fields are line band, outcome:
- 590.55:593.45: 0.06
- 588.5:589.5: 0.21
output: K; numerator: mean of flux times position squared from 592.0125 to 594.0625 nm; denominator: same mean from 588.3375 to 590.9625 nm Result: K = 1.19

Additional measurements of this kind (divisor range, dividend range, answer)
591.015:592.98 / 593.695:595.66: 1.04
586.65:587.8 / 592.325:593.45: 0.99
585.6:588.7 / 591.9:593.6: 1.05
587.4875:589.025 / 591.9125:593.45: 1.09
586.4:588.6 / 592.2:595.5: 1.03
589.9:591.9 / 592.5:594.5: 1.09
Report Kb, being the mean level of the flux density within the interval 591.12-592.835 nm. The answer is 0.658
